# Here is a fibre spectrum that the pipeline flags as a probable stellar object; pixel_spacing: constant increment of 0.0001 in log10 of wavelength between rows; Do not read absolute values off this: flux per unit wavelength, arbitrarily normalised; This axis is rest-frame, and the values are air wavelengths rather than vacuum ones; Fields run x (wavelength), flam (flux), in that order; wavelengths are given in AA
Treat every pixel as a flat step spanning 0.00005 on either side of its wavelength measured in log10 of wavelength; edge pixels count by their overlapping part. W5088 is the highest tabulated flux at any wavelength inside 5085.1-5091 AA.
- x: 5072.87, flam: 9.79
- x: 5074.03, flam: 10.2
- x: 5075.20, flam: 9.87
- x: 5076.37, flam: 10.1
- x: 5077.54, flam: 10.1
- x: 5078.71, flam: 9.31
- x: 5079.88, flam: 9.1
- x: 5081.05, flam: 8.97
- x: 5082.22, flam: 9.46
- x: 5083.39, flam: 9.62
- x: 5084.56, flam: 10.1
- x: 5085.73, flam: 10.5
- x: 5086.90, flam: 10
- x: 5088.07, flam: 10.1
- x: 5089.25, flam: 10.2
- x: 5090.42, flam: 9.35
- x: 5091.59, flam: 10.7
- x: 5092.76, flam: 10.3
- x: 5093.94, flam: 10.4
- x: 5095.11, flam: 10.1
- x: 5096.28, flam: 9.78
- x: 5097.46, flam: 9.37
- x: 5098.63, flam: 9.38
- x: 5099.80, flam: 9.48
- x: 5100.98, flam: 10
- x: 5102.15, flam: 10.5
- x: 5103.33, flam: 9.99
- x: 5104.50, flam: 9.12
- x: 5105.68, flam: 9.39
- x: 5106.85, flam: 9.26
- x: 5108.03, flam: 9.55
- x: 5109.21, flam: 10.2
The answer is 10.5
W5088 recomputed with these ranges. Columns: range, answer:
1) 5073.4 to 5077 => 10.2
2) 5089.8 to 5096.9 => 10.7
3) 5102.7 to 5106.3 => 9.99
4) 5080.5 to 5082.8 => 9.46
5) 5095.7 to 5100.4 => 9.78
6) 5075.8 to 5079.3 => 10.1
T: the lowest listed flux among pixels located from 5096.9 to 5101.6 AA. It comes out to 9.37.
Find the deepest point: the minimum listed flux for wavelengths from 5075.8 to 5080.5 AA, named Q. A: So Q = 9.1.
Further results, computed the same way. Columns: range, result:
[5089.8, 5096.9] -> 9.35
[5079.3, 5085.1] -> 8.97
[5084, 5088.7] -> 10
